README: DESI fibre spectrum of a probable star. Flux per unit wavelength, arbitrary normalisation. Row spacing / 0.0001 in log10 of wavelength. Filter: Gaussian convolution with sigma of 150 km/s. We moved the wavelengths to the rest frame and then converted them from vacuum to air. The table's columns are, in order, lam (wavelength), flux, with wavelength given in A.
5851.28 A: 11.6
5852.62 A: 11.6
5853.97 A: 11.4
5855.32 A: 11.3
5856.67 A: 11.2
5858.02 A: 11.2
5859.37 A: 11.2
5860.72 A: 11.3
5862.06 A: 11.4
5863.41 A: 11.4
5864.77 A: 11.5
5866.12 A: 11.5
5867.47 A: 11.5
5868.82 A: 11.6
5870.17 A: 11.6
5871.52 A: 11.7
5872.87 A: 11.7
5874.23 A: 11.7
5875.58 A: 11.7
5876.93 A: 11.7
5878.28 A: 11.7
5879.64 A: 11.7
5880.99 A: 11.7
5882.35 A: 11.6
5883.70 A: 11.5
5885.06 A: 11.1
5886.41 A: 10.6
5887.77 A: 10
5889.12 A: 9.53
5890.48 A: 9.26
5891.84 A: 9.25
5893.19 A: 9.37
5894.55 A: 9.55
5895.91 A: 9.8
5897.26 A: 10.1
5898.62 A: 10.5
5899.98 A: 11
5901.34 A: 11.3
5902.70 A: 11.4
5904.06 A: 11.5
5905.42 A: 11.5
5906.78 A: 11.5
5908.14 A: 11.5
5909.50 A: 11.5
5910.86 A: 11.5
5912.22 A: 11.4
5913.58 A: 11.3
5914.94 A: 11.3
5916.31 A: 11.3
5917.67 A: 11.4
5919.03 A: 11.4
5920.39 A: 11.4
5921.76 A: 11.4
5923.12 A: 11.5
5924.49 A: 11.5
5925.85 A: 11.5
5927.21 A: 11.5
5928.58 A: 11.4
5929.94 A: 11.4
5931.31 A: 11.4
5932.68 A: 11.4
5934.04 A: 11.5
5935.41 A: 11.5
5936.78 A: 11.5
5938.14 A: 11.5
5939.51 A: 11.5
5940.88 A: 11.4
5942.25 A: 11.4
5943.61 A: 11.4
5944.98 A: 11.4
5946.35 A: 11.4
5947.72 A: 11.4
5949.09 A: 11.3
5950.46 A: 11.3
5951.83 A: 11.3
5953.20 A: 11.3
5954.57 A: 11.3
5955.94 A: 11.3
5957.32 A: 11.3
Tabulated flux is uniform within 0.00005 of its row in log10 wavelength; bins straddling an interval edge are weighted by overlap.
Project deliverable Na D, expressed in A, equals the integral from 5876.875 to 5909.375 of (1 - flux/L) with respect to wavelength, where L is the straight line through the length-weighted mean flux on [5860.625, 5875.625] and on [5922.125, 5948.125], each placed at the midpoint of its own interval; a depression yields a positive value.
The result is 2.10 A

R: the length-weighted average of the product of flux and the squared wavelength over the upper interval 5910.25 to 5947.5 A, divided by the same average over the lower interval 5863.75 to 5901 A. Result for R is 1.06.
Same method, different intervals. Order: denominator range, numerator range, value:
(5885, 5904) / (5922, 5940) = 1.14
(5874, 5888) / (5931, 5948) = 1.02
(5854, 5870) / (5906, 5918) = 1.02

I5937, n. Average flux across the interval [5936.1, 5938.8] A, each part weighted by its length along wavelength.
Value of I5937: 11.5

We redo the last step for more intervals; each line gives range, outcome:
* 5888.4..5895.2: 9.4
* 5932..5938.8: 11.5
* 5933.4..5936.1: 11.5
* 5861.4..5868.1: 11.4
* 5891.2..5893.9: 9.33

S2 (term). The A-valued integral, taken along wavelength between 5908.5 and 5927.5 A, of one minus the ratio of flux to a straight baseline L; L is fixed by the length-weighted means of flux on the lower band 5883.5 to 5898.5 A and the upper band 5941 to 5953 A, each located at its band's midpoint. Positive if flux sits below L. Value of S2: -1.4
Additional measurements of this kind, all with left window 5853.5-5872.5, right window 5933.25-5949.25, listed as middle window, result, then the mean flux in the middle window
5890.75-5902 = 1.33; 10.1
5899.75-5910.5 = 0.01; 11.4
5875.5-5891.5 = 0.67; 10.9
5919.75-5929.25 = -0.02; 11.5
